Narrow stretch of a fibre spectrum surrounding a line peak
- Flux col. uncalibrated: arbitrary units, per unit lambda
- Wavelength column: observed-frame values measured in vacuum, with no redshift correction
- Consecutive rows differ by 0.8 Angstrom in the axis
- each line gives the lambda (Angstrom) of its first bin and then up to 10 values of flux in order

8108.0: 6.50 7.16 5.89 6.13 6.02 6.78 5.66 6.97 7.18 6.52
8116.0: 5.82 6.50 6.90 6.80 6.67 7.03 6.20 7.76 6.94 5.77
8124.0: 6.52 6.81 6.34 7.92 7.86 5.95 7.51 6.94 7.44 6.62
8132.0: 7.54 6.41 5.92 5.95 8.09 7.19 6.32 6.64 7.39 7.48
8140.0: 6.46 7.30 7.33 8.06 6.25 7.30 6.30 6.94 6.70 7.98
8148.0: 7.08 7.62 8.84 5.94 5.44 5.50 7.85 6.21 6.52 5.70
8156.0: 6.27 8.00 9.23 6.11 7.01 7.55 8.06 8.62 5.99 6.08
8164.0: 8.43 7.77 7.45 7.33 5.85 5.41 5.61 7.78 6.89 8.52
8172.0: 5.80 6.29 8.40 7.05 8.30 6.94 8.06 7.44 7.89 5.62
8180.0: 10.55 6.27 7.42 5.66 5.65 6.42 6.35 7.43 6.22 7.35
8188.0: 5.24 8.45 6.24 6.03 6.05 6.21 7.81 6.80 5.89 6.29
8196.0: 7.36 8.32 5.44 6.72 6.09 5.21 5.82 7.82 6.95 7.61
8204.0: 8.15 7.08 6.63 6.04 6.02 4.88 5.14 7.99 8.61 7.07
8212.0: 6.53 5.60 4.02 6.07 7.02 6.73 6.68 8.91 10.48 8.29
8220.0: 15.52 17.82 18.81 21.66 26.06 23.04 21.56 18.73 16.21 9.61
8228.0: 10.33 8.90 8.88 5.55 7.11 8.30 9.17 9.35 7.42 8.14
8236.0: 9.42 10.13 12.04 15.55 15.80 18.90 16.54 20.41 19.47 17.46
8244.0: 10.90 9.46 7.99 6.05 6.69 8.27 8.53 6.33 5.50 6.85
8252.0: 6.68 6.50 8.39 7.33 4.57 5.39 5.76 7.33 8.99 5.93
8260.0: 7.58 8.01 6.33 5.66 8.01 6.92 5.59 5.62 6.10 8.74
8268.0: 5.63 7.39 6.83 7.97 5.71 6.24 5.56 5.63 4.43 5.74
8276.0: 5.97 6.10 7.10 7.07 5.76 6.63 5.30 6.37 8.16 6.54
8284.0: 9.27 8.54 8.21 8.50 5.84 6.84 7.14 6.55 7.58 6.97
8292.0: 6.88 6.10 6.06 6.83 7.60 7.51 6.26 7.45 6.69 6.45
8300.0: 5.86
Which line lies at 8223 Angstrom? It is [S II]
